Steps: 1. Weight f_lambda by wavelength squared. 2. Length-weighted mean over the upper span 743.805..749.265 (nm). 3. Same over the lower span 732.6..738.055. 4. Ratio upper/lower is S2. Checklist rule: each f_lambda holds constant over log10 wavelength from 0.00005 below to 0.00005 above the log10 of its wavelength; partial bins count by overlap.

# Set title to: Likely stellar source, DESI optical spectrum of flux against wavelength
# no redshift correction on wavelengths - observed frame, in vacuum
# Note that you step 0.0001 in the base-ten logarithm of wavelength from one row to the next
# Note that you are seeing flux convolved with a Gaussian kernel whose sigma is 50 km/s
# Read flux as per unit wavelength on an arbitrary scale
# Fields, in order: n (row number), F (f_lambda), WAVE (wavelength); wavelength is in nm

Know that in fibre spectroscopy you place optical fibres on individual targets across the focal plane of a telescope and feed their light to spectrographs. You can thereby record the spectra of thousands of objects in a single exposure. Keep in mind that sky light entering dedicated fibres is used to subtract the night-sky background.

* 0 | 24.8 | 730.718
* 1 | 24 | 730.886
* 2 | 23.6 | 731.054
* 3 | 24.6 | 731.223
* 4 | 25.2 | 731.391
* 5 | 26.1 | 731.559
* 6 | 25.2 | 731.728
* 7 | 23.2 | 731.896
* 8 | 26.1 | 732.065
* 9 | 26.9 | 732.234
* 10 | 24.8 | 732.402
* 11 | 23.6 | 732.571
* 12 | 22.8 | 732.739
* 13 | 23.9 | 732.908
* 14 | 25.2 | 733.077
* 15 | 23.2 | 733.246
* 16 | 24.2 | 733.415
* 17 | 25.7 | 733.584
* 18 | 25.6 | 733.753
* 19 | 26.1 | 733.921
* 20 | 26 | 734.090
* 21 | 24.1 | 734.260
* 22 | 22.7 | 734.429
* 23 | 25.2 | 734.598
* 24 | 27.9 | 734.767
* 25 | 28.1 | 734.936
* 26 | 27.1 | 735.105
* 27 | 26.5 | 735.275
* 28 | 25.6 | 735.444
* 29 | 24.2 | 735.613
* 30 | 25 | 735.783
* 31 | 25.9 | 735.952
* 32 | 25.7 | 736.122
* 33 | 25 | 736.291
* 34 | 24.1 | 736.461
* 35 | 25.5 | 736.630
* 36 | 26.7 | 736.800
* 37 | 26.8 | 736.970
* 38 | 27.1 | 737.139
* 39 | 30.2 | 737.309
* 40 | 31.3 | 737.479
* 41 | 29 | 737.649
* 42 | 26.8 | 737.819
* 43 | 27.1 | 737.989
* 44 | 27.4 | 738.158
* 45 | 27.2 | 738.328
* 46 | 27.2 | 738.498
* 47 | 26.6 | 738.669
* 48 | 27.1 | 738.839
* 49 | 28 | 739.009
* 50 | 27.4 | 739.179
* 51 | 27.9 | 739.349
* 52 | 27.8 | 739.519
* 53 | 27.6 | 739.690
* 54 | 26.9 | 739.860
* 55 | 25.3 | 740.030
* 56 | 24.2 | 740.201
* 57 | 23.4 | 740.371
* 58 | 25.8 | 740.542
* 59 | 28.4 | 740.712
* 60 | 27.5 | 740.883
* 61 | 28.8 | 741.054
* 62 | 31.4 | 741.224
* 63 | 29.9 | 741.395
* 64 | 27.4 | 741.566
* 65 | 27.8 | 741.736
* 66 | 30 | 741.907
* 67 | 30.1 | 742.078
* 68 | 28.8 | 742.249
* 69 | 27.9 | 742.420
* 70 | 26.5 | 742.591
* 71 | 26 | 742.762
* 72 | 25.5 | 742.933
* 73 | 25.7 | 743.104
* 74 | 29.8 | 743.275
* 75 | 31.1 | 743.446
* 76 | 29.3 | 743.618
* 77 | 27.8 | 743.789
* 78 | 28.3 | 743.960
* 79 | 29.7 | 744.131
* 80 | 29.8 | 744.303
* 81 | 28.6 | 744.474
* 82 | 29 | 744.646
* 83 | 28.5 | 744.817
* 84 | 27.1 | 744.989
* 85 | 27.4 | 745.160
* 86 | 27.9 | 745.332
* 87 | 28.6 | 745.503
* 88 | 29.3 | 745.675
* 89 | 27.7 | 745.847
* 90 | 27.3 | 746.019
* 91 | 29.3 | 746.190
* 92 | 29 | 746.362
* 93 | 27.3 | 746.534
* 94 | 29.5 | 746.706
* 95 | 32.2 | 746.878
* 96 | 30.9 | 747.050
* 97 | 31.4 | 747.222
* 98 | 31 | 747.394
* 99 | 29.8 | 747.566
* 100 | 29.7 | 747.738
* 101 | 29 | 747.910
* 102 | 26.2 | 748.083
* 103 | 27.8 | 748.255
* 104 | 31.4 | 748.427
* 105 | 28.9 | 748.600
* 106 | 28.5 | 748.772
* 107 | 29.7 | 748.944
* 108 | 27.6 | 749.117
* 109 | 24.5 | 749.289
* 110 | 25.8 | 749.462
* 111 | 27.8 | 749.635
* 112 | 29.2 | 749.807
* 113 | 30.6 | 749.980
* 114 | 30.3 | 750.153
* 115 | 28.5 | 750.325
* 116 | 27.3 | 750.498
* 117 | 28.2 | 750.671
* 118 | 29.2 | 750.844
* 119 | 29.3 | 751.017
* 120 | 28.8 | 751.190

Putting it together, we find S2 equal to 1.15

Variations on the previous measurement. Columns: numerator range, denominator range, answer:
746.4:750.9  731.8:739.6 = 1.15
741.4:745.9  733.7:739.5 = 1.08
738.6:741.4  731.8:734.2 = 1.12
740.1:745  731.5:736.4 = 1.14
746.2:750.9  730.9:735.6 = 1.20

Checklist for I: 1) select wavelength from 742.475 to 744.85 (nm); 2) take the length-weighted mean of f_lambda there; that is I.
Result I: 28.2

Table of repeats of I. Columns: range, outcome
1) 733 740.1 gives 26.4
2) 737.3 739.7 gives 27.8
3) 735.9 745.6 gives 27.7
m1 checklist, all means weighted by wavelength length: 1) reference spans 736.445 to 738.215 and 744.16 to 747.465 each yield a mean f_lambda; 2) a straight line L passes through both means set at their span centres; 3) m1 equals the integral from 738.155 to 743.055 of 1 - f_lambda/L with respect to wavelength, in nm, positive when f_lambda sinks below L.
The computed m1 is 0.13 nm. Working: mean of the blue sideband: 27.6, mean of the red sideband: 29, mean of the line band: 27.4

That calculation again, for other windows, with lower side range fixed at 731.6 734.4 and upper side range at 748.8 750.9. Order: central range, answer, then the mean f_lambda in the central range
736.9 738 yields -0.118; 28.4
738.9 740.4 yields -0.029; 26.6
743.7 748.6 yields -0.272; 29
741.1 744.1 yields -0.194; 28.5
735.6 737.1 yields -0.006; 25.5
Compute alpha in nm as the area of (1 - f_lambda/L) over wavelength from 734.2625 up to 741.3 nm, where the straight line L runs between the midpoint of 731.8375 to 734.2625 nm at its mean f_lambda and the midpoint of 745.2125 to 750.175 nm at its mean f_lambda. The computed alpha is -0.18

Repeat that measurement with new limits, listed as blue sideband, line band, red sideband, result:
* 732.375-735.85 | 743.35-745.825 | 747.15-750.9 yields -0.095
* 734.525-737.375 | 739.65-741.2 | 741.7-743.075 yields 0.039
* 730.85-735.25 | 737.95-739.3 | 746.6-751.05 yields -0.041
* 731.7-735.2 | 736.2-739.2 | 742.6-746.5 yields -0.104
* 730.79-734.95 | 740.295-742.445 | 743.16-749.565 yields -0.071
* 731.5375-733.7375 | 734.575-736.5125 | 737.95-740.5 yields -0.026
